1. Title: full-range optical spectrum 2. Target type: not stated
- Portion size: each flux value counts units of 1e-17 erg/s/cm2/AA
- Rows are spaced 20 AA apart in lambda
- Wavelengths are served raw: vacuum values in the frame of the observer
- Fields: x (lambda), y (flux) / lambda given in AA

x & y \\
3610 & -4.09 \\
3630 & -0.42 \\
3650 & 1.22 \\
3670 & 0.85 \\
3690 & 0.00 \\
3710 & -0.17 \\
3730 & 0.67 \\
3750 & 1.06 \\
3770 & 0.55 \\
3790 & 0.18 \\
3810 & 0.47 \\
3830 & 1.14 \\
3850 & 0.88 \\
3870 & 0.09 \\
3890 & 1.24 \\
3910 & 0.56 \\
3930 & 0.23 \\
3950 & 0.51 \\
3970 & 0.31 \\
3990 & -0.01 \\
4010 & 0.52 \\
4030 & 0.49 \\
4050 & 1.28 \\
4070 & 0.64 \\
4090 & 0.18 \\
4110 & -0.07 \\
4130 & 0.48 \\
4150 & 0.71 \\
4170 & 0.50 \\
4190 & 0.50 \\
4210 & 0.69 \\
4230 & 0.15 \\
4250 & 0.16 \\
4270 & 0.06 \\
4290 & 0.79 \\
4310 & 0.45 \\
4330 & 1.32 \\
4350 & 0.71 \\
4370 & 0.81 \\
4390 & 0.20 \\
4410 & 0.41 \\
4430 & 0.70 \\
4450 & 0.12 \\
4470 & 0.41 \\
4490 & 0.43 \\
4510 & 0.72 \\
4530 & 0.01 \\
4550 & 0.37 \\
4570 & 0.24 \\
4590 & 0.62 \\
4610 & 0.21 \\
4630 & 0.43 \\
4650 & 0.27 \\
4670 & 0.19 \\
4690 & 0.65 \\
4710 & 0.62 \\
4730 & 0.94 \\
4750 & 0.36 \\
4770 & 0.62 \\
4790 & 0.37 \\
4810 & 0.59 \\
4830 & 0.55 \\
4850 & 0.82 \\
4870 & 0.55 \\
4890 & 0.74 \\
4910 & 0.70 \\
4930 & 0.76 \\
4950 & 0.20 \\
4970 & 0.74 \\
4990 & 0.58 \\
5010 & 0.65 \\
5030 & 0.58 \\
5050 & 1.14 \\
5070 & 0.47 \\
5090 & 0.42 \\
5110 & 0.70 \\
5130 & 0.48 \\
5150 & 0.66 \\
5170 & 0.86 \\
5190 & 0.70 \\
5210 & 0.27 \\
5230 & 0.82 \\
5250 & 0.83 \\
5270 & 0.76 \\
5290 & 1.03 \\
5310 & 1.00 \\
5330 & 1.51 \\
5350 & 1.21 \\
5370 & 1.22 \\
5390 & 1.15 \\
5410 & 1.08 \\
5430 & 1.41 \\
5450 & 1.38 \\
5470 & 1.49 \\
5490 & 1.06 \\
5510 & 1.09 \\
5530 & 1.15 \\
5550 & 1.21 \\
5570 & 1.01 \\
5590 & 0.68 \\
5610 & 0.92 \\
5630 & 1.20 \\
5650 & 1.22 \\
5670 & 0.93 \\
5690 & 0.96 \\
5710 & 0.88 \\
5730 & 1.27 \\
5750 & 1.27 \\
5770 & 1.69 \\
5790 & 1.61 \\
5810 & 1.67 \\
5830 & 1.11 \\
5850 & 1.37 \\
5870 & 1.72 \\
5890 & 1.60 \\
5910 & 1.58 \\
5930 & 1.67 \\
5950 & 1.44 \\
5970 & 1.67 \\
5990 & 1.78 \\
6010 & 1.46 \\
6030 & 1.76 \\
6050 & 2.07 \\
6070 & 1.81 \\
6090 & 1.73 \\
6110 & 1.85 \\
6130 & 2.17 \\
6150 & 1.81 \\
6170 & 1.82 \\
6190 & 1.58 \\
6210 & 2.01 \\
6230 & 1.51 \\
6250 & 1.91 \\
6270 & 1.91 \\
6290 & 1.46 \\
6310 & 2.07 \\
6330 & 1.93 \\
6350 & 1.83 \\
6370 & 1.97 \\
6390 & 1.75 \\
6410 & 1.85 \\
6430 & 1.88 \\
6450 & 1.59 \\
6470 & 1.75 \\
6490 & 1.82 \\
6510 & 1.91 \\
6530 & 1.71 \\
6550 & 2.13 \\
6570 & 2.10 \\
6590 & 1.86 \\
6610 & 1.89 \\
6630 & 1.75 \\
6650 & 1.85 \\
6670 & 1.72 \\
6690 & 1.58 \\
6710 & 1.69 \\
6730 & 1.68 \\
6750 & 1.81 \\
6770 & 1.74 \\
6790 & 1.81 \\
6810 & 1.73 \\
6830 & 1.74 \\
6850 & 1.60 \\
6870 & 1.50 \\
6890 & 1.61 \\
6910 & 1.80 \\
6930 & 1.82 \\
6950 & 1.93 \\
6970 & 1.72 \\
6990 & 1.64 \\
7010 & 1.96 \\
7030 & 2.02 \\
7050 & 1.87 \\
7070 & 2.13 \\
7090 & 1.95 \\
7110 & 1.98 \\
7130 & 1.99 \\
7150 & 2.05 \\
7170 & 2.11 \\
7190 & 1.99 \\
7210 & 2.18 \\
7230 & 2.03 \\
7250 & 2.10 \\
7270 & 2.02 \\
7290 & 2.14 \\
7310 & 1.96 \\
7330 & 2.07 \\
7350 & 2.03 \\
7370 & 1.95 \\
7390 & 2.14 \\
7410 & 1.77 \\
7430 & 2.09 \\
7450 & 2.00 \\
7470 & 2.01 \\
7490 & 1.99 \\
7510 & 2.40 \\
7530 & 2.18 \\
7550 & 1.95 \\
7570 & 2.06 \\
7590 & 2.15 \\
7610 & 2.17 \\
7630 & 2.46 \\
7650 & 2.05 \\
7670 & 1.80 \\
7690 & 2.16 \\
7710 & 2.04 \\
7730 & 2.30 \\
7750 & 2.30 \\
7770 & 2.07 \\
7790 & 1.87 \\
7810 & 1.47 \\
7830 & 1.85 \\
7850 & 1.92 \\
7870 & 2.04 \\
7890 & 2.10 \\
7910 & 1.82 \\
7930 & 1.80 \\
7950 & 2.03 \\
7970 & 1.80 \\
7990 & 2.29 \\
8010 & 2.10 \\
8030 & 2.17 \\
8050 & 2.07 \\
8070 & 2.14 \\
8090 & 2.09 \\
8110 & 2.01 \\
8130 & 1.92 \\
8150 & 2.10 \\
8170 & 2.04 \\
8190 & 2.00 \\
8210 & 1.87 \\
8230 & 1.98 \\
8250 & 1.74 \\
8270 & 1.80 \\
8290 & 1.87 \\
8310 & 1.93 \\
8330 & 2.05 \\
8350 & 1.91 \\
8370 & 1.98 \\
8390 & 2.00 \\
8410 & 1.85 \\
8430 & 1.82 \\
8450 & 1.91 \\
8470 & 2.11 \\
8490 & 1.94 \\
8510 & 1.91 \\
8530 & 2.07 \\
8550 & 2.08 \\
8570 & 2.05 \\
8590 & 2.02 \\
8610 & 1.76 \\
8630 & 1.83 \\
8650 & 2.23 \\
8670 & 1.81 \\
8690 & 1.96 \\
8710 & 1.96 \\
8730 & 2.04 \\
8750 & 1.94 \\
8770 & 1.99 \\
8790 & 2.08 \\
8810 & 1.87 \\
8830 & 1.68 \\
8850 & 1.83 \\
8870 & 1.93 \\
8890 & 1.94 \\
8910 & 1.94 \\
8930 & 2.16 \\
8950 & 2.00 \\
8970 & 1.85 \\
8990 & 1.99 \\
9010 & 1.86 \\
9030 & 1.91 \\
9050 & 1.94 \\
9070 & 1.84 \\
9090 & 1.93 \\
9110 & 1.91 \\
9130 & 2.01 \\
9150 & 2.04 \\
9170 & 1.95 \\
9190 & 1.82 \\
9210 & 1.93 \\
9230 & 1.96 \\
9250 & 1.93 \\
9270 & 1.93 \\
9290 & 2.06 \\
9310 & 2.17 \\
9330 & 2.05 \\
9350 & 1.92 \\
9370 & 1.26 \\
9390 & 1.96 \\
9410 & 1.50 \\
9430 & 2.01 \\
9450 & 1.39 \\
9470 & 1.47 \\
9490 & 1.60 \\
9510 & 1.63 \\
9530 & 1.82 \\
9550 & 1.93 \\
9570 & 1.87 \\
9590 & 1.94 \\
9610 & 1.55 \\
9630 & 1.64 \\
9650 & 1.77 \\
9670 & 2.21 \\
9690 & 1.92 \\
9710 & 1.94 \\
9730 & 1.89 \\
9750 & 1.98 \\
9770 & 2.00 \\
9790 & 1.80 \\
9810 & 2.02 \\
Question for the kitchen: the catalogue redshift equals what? 0.33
